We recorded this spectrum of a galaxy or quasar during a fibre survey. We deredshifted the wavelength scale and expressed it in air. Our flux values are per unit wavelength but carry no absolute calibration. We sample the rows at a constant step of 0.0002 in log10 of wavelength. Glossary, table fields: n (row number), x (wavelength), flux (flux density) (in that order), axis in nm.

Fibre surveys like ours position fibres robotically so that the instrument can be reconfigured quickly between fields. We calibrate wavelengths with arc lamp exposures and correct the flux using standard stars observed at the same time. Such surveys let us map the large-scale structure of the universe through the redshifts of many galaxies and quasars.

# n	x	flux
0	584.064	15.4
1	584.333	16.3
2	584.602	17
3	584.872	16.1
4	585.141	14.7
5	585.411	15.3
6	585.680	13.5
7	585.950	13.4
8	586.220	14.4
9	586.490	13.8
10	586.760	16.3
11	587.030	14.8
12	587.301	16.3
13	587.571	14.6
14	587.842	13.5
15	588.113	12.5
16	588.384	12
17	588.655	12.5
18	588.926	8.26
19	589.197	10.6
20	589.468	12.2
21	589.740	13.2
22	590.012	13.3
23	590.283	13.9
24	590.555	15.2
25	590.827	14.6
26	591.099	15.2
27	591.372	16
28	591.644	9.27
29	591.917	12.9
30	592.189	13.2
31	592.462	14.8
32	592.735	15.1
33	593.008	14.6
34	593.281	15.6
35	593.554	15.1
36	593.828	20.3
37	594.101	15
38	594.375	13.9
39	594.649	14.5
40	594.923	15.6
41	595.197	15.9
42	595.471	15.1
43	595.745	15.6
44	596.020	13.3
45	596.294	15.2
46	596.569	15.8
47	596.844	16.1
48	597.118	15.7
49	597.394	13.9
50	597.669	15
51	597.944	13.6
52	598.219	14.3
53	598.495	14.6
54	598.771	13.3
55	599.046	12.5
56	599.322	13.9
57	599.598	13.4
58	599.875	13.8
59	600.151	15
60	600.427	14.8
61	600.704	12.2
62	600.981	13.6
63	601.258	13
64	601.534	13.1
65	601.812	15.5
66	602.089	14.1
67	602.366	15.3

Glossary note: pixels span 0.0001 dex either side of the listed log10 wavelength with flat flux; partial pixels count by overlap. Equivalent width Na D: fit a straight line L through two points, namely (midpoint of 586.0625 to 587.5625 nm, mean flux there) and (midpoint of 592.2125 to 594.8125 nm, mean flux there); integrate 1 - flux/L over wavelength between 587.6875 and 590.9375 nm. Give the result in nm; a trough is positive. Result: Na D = 0.54 nm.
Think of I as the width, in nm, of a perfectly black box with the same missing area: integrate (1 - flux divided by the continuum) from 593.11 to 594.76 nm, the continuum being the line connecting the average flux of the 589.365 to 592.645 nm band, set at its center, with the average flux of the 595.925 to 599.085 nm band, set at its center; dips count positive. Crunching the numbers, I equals -0.20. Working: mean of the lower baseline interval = 13.7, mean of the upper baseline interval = 14.5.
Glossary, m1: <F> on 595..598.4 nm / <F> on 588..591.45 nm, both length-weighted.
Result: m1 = 1.2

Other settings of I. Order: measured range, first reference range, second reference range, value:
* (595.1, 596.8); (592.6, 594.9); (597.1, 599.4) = -0.05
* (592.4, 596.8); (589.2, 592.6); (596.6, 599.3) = -0.44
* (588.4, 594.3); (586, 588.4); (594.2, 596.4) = 0.33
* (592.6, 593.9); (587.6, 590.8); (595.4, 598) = -0.19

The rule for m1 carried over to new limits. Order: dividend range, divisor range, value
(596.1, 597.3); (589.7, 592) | 1.13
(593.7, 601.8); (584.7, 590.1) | 1.07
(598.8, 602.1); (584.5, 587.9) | 0.92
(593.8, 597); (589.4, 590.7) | 1.13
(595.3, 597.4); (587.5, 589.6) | 1.27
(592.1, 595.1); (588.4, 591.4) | 1.17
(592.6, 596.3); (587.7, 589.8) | 1.30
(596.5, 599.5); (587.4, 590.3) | 1.16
